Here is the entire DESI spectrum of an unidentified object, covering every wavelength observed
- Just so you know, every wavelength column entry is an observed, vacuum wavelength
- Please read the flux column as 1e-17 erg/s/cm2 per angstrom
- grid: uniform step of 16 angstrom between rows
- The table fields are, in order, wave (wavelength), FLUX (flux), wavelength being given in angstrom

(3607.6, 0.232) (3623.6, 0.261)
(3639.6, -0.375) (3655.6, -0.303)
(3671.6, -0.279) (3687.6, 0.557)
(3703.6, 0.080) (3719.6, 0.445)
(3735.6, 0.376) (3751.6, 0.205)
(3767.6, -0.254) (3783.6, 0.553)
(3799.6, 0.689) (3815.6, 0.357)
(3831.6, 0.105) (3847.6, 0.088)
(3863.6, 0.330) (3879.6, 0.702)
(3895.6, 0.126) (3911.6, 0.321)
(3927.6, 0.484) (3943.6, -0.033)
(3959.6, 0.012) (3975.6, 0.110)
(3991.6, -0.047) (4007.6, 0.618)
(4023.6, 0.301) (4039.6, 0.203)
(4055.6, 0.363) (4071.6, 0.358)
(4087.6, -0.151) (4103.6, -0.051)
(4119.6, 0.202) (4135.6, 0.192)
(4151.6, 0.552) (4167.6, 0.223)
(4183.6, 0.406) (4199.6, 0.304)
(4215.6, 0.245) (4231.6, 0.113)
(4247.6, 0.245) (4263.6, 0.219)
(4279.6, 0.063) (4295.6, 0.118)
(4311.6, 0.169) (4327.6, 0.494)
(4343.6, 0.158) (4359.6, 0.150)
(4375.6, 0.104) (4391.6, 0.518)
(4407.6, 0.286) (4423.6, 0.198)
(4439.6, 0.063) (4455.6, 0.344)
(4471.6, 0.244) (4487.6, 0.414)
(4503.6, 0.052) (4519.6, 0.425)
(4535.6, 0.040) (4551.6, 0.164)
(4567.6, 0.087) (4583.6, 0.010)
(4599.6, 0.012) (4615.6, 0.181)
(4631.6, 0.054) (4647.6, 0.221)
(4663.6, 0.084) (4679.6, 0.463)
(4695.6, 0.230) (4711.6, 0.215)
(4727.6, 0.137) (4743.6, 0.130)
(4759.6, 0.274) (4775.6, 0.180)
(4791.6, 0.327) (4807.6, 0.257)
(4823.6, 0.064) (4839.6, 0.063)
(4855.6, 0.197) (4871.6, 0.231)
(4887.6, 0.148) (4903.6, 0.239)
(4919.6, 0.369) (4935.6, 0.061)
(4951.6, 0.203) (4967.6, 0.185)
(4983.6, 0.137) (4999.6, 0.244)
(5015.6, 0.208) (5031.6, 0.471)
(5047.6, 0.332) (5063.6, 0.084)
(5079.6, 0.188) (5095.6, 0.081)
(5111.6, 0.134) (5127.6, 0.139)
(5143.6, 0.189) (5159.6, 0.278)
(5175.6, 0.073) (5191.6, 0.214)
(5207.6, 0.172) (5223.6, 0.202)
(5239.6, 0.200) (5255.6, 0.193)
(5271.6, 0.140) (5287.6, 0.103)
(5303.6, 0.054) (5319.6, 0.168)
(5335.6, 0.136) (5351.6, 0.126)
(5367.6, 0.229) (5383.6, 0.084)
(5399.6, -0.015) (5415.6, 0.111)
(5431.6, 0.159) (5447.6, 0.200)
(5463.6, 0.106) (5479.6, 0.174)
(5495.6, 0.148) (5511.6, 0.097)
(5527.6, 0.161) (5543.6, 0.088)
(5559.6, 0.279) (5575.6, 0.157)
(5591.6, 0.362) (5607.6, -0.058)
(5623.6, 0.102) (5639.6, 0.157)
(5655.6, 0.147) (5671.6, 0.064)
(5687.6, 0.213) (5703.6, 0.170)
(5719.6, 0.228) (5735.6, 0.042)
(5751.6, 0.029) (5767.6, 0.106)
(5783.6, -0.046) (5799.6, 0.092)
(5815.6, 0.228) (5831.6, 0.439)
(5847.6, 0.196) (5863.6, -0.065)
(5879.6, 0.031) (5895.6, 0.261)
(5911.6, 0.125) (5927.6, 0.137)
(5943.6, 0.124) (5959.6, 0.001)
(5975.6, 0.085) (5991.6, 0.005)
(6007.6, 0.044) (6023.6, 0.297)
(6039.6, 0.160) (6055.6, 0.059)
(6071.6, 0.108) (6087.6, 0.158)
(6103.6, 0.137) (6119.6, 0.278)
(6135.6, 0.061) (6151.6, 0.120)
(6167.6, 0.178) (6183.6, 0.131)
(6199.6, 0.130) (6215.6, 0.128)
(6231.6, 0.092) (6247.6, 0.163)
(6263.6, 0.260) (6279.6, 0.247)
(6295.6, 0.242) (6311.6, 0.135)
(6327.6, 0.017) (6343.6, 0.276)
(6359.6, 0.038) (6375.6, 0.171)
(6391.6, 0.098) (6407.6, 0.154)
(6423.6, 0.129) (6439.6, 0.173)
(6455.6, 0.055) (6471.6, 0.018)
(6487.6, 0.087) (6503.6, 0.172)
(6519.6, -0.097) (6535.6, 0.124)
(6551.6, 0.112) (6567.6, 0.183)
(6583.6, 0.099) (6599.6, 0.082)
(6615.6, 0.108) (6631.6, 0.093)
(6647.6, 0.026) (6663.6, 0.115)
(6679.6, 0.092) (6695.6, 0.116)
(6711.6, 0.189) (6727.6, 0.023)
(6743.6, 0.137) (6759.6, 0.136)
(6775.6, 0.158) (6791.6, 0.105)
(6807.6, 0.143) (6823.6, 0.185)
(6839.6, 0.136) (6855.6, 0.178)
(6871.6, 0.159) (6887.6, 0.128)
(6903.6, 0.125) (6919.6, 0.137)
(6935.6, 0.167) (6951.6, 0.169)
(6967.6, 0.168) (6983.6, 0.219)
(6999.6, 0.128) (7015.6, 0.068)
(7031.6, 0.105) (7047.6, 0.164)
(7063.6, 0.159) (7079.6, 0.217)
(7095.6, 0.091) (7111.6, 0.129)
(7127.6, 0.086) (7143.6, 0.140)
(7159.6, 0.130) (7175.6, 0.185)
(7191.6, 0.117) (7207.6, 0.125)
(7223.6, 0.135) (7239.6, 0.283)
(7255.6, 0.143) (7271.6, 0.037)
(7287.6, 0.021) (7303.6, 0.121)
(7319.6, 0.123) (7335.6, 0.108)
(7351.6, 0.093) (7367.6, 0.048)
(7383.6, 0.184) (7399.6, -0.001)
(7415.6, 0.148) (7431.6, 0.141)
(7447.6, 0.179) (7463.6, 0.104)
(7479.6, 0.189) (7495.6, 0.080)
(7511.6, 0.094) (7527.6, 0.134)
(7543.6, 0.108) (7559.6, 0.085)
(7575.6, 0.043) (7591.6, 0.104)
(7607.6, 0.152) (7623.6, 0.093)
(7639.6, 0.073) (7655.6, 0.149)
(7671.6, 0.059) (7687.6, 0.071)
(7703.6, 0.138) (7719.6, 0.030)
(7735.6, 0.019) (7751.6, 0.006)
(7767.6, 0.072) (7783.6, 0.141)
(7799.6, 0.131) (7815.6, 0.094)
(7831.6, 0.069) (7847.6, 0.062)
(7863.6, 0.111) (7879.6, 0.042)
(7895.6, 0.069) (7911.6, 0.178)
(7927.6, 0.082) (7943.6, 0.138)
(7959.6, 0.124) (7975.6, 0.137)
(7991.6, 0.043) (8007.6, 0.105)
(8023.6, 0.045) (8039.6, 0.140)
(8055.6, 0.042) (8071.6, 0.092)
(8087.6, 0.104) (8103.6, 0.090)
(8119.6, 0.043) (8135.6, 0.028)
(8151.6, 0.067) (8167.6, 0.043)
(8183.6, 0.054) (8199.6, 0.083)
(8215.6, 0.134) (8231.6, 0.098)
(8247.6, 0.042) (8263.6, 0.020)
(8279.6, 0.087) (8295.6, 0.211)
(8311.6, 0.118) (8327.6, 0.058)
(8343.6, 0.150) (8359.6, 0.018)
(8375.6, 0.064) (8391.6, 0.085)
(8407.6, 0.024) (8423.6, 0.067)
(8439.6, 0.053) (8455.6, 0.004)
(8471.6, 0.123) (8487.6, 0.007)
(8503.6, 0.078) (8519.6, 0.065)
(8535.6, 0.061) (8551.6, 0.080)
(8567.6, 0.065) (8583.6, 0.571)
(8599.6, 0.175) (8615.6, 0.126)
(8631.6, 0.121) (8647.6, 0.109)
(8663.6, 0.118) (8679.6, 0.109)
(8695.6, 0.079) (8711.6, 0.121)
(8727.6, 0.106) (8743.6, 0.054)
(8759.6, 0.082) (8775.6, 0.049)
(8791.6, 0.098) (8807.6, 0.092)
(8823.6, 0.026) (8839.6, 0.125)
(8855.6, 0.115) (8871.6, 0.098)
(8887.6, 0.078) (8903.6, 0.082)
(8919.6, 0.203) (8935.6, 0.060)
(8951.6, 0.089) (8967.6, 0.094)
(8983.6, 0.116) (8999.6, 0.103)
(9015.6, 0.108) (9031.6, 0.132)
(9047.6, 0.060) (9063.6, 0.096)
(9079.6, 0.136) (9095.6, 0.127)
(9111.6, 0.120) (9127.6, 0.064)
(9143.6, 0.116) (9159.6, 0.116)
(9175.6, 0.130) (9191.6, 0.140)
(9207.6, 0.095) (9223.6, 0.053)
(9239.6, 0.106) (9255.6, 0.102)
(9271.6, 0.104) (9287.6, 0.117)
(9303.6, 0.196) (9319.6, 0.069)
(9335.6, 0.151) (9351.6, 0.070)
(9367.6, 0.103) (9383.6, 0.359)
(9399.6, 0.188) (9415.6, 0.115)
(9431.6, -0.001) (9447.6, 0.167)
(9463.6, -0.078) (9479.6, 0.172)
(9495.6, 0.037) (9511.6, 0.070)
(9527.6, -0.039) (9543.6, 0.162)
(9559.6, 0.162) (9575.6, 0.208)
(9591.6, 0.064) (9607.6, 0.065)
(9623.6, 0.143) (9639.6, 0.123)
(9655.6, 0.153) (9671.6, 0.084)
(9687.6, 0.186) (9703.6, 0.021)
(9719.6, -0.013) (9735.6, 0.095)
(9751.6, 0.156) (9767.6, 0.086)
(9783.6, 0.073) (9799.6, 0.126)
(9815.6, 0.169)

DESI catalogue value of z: 1.303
